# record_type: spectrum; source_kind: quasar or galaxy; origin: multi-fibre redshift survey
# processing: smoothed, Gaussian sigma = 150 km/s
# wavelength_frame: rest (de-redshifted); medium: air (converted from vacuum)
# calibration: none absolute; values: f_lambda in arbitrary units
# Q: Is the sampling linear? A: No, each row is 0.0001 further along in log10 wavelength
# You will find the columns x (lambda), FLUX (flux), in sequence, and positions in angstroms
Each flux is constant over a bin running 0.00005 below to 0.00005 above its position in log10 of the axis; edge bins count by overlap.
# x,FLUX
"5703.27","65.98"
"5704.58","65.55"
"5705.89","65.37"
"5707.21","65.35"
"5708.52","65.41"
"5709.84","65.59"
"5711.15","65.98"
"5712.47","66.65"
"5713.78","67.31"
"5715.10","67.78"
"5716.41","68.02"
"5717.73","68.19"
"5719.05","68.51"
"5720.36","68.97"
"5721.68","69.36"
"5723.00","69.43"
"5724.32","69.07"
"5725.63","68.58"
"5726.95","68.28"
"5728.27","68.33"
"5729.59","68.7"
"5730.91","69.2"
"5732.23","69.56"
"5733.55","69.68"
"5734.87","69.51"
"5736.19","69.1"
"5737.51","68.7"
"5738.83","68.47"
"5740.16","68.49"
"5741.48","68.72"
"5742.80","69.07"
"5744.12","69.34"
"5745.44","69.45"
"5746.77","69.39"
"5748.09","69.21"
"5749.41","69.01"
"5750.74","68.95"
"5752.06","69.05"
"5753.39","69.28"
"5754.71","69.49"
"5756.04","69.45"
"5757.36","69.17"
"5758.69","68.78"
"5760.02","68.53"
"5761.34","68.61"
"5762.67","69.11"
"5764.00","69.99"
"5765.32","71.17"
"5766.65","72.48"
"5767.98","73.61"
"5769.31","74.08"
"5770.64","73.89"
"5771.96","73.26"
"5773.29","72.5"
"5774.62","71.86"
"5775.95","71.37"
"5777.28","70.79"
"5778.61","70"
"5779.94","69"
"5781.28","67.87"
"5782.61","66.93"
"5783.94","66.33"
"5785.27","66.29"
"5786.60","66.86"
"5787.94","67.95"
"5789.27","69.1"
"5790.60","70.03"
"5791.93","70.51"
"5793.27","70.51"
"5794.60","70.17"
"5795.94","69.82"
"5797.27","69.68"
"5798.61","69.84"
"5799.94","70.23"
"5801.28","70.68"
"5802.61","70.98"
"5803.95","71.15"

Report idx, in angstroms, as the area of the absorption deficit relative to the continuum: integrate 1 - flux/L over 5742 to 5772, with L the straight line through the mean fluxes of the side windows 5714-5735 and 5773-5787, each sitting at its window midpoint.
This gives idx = -0.5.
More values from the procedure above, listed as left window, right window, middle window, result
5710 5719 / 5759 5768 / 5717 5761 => -0.2 angstroms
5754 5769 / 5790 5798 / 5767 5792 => 0.0 angstroms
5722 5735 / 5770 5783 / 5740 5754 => 0.1 angstroms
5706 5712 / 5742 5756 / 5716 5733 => -0.5 angstroms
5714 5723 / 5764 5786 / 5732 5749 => 0.1 angstroms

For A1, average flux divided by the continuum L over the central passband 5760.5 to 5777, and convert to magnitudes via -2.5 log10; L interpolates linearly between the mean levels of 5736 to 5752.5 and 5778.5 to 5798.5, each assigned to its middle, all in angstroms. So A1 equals -0.05 mag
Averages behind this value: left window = 69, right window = 68.7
